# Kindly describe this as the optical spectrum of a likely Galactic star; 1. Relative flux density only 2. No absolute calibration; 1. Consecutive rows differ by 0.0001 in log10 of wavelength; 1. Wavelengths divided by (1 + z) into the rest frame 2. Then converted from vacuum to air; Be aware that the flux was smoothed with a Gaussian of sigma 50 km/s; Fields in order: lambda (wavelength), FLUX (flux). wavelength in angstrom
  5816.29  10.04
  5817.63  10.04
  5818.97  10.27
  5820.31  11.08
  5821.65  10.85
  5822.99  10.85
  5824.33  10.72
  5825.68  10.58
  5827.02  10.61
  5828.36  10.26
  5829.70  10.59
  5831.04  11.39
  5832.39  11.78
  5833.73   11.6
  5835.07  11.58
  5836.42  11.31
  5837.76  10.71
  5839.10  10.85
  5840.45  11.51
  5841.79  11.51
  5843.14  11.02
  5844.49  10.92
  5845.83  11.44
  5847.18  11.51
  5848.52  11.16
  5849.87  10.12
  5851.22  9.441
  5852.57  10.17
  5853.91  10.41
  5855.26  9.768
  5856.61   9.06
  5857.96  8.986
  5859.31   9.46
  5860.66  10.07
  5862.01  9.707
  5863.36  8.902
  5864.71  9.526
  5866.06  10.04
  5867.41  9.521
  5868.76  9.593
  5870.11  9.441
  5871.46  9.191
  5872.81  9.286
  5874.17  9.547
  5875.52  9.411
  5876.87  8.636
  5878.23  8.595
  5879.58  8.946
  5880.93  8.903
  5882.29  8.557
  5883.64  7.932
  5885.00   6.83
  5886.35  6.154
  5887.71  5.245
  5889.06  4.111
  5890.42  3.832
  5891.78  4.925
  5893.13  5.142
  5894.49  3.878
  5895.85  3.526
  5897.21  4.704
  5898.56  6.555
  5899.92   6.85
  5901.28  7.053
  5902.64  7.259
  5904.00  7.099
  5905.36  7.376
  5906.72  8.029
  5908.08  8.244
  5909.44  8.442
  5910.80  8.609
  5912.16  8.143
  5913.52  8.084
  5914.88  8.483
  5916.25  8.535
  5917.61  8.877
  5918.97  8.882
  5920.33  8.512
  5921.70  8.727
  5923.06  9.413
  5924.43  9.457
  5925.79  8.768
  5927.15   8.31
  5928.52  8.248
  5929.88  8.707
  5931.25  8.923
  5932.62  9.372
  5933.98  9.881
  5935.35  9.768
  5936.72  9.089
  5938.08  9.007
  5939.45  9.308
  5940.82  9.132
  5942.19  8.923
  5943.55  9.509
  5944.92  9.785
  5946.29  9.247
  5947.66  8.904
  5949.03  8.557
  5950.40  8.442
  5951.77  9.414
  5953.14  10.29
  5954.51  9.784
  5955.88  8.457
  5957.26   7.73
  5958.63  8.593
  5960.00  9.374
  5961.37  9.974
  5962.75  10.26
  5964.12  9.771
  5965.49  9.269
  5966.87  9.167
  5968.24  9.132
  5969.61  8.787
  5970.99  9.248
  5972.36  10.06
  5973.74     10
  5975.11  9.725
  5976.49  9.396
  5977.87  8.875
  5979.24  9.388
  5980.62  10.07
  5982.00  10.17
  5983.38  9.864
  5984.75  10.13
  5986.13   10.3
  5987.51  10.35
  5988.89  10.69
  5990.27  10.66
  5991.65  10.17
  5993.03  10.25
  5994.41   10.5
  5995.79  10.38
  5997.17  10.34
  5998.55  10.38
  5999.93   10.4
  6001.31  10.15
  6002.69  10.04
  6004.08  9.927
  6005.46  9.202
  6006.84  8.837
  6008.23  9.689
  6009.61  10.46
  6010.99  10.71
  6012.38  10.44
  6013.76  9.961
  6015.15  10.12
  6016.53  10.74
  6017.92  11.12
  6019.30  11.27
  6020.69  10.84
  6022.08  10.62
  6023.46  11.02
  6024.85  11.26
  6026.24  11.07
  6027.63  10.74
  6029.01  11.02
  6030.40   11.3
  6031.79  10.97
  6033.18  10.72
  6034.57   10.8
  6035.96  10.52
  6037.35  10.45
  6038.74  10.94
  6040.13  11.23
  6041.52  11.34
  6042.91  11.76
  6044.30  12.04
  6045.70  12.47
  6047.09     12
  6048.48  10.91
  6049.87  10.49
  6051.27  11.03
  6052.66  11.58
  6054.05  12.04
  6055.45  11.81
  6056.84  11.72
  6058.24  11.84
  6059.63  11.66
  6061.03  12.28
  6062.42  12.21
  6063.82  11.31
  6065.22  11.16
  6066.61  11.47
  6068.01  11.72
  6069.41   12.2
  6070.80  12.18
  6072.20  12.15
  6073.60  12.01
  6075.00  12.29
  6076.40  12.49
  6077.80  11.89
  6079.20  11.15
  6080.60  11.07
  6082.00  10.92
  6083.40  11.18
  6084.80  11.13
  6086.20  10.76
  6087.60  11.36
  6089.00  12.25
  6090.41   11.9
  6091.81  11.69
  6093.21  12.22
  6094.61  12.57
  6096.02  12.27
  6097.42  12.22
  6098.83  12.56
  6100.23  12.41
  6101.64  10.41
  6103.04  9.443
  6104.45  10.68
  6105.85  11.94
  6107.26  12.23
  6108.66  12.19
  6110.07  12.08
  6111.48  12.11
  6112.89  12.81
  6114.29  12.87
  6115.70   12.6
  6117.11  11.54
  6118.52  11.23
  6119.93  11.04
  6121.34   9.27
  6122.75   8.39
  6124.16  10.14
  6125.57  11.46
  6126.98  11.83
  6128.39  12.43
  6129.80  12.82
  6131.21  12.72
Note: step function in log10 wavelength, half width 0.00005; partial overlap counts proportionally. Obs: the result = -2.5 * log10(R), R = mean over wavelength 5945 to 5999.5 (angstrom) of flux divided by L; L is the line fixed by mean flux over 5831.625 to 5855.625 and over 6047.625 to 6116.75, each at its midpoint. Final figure 0.18 mag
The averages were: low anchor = 10.9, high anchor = 11.7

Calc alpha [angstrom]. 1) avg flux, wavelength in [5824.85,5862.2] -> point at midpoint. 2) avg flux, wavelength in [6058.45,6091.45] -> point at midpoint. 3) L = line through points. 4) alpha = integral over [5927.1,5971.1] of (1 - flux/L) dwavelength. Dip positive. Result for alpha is 7.7 angstrom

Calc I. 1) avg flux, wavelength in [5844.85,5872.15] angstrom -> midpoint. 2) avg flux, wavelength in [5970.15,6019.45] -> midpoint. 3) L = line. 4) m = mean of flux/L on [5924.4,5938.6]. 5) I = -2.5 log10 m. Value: 0.11 mag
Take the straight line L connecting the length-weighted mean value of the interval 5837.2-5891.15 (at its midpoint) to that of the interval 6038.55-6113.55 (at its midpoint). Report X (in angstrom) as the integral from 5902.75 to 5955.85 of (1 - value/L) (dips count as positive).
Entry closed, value 6.23 angstrom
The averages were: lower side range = 9.24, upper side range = 11.7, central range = 8.83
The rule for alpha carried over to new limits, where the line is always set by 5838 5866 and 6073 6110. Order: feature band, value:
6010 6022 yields 0.6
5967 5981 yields 2.0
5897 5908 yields 3.7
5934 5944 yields 1.4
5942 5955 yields 1.9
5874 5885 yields 1.9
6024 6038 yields 0.5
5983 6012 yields 2.5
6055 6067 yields -0.2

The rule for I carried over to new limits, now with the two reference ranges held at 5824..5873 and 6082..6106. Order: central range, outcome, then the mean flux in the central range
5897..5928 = 0.305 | 8.07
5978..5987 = 0.114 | 9.93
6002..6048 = 0.045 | 10.8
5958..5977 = 0.156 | 9.49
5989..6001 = 0.070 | 10.4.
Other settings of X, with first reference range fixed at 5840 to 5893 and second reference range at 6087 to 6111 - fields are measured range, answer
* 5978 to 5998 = 0.5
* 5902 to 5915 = 2.1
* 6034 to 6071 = -0.9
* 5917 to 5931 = 1.3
